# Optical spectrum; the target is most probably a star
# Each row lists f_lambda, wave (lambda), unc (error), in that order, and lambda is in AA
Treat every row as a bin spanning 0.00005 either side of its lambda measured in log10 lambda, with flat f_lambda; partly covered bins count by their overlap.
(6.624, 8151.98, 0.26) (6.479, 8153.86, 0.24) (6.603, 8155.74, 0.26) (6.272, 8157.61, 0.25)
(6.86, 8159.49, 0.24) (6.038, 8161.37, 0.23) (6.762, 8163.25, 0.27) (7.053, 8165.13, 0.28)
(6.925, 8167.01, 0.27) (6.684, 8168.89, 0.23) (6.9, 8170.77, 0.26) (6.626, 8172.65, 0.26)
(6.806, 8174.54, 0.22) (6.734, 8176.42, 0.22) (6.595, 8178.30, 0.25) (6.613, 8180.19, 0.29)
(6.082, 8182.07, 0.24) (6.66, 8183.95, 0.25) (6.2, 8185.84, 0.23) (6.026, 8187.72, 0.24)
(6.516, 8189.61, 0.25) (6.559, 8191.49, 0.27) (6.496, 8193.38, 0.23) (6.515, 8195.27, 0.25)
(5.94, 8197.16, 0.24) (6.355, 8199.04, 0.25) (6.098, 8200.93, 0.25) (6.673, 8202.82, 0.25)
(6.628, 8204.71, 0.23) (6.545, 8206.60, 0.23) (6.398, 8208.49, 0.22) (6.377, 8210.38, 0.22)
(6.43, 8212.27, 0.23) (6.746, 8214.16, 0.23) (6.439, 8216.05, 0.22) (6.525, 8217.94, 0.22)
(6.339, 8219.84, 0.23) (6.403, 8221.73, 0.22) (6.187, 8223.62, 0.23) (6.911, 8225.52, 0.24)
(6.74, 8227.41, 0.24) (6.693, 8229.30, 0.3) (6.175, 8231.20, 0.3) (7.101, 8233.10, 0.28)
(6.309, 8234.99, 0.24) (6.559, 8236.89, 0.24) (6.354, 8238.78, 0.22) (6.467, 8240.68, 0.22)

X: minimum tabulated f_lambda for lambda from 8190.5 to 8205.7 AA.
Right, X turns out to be 5.94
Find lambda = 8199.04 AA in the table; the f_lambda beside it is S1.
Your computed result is 6.355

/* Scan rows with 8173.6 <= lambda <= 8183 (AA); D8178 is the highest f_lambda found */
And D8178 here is 6.806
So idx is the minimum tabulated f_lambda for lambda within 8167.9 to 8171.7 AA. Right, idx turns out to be 6.684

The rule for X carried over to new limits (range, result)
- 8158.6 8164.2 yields 6.038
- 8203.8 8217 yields 6.377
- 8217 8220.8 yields 6.339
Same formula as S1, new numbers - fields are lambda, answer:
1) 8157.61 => 6.272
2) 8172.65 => 6.626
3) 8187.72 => 6.026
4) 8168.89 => 6.684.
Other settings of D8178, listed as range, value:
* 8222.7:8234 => 7.101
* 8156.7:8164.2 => 6.86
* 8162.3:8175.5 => 7.053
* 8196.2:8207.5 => 6.673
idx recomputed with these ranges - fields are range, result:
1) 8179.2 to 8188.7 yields 6.026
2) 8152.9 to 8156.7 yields 6.479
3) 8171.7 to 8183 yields 6.082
